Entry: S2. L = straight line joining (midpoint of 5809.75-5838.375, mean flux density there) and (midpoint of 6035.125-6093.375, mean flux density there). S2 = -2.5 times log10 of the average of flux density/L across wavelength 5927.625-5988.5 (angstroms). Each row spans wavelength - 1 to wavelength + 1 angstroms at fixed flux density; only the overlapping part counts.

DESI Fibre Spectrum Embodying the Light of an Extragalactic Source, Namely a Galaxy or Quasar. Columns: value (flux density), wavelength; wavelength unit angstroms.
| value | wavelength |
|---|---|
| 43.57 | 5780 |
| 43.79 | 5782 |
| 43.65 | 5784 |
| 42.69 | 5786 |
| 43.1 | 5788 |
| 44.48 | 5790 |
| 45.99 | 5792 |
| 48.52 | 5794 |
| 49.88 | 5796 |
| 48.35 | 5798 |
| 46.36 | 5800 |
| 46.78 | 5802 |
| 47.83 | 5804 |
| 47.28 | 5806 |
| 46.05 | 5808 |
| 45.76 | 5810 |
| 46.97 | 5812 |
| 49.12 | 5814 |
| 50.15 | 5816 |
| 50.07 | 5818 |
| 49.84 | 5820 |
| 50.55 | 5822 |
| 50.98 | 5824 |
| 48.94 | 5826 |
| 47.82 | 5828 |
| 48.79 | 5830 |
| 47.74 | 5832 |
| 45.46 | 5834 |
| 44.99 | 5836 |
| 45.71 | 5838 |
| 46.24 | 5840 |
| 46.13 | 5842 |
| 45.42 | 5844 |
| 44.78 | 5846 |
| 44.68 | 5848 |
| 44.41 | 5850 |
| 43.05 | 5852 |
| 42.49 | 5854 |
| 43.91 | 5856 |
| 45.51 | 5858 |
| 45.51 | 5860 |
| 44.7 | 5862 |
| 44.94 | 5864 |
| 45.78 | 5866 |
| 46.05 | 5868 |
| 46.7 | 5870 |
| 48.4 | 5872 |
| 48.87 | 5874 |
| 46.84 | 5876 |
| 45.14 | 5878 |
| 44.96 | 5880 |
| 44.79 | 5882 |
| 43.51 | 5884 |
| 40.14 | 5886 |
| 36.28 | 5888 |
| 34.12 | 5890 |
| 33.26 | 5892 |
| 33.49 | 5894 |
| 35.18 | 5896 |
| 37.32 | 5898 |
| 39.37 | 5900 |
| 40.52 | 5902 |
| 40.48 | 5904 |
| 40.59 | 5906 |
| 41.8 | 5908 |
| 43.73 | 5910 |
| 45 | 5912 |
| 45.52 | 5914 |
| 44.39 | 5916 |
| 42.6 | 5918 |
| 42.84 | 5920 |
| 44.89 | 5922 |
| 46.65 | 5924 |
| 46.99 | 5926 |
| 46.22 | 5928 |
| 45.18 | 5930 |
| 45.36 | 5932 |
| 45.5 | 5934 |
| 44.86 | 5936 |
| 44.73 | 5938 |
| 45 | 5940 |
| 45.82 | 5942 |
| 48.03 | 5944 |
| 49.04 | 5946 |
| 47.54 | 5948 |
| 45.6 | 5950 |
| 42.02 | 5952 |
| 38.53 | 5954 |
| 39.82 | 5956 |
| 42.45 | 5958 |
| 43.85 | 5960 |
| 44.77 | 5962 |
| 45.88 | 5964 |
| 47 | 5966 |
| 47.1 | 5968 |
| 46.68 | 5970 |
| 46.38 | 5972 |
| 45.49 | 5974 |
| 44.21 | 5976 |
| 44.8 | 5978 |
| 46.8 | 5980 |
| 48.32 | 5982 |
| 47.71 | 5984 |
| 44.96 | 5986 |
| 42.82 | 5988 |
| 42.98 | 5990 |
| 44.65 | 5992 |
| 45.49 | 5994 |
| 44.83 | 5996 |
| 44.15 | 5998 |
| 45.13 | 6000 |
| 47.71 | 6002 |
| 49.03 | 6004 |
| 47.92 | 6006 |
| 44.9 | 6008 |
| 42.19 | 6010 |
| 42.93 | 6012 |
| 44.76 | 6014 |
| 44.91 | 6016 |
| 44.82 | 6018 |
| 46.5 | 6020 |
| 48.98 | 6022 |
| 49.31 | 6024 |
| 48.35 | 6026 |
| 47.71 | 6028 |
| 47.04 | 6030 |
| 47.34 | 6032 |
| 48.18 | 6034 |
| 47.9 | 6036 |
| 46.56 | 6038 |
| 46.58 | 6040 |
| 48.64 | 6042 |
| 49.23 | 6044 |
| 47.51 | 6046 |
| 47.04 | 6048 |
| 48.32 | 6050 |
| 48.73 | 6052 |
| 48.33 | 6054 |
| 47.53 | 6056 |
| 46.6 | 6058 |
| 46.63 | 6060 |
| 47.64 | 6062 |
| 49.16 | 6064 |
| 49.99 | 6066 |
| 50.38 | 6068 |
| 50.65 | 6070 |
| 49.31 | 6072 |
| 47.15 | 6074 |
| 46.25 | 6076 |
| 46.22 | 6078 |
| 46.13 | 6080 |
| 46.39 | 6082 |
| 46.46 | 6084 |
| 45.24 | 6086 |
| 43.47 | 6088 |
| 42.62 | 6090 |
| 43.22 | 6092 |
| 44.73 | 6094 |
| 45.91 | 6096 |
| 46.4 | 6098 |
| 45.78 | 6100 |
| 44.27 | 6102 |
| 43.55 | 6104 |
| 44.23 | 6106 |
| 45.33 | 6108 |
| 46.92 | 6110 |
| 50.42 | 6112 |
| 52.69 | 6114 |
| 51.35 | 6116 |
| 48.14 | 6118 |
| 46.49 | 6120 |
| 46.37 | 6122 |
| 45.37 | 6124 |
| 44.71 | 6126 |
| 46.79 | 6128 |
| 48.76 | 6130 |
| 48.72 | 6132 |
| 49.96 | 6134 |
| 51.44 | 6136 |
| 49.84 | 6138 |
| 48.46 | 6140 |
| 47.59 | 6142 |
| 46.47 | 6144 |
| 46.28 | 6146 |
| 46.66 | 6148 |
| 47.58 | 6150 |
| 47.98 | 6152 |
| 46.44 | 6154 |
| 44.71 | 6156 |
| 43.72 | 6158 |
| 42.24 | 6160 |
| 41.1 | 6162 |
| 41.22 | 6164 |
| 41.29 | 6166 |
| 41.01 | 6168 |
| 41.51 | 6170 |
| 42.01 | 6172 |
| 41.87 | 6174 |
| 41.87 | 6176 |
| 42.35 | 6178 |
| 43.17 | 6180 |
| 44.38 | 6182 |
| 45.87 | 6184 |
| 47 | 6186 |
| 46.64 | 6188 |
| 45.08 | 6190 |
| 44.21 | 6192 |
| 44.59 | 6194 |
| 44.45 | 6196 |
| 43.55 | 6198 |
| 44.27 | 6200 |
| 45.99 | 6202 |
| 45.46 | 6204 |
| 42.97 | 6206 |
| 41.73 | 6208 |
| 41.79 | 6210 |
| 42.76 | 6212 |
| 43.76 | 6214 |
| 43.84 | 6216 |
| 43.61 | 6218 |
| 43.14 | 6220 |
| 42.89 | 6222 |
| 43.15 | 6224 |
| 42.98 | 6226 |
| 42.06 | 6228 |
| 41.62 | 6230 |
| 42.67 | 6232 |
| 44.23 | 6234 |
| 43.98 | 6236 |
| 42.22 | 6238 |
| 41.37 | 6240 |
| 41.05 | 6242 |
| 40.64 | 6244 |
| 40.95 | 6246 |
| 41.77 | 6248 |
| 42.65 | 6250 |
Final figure 0.06 mag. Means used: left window 48.3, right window 47.2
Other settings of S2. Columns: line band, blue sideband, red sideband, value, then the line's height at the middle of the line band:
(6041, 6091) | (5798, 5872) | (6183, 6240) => -0.06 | 44.9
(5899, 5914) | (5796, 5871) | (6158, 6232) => 0.10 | 46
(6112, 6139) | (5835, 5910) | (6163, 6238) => -0.13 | 43.3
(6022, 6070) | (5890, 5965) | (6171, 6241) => -0.12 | 43.2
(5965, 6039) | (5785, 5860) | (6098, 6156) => 0.02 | 47.1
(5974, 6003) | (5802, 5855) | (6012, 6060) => 0.04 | 47.2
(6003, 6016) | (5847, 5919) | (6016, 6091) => 0.02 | 46.2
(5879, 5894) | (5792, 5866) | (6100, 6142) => 0.20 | 47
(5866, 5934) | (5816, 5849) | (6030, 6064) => 0.12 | 47.5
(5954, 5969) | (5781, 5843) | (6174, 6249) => 0.04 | 45.7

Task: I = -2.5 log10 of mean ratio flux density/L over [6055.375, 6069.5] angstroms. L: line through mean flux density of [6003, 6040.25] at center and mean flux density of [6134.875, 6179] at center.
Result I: -0.05 mag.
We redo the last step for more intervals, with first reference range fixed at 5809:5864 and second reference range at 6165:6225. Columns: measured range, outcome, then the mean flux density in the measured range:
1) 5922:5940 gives 0.00 mag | 45.6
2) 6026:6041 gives -0.06 mag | 47.4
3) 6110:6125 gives -0.10 mag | 48.6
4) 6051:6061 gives -0.07 mag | 47.6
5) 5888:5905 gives 0.25 mag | 36.7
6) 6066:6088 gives -0.07 mag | 47.4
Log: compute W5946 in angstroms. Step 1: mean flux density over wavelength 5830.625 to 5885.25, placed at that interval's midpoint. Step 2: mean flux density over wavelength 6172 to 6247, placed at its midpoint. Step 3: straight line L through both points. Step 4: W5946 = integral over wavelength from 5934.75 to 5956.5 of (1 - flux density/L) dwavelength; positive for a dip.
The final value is 0.1 angstroms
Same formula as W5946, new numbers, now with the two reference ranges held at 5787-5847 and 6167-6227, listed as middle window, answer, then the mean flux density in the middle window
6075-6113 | -0.7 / 45.4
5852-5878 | 0.7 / 45.7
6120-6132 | -0.6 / 46.6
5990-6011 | 0.0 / 45.5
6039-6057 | -1.2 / 48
